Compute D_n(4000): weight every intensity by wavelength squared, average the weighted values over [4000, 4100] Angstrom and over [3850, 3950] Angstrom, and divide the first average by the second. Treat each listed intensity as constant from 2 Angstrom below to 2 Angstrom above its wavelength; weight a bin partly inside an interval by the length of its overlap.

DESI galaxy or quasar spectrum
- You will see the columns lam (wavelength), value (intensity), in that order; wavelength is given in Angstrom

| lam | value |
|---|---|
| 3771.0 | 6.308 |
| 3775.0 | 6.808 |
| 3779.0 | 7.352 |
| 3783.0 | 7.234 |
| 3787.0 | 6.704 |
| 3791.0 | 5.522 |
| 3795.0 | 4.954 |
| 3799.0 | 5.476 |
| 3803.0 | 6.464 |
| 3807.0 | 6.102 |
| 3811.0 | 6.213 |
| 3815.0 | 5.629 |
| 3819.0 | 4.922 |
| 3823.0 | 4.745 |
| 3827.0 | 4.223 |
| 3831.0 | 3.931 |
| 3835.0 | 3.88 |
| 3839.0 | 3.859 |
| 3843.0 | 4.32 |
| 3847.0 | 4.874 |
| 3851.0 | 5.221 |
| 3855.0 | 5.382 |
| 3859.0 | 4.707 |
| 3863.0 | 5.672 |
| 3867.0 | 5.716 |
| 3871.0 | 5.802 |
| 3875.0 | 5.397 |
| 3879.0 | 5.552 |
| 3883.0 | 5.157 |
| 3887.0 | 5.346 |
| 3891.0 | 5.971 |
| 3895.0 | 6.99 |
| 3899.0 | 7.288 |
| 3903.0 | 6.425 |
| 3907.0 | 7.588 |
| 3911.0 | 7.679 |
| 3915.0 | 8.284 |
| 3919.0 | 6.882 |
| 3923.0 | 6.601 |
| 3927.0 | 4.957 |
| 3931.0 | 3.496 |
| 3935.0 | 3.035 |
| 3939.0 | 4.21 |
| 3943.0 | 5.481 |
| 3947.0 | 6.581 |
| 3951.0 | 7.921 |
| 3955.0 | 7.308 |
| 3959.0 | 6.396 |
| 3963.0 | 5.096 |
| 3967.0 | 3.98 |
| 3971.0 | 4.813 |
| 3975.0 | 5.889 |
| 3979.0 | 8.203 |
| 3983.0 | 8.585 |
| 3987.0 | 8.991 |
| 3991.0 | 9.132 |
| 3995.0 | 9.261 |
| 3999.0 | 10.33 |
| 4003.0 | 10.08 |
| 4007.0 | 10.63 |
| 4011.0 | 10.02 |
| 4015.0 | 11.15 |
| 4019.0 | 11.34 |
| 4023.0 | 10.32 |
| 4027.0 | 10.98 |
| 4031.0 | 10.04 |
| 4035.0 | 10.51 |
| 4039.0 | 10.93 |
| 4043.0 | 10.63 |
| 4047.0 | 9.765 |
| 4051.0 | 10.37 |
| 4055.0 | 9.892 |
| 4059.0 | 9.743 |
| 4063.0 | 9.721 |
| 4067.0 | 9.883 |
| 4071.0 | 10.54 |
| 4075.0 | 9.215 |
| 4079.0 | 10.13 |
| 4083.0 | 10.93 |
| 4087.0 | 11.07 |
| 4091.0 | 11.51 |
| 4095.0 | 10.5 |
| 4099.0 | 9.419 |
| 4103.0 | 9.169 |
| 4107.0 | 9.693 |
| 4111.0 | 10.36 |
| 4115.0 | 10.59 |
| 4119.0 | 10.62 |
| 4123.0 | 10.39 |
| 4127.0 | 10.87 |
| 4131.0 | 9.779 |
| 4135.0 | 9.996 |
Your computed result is 1.92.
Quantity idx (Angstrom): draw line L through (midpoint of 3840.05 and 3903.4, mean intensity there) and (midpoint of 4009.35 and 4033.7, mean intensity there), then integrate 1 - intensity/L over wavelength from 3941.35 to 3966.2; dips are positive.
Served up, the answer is 5.9 Angstrom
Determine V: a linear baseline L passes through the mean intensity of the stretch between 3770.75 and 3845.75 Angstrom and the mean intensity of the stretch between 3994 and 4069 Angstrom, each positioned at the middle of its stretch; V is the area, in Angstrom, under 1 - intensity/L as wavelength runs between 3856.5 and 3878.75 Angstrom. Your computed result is 4.29 Angstrom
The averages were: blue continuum 5.48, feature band 5.46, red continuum 10.3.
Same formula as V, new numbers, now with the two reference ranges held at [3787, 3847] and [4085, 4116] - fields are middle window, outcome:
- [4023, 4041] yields -3.1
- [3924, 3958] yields 8.9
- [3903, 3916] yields -1.6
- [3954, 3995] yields 5.4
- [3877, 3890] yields 1.8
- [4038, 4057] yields -2.0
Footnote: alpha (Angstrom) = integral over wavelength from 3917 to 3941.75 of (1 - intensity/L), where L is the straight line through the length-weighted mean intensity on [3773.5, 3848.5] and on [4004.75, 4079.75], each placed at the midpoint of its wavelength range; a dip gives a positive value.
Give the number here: 9.4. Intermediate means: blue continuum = 5.43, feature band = 4.88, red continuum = 10.3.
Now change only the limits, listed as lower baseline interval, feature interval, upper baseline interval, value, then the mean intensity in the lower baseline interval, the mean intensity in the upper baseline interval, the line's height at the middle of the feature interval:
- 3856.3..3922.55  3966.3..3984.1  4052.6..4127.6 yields 3.7 Angstrom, 6.28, 10.2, 7.96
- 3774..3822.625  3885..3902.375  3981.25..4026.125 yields 3.3 Angstrom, 6.05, 10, 7.9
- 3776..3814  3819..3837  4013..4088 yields 6.6 Angstrom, 6.22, 10.4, 6.76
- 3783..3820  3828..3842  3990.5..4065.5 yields 5.5 Angstrom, 5.88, 10.3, 6.53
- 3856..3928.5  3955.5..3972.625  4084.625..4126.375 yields 5.2 Angstrom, 6.22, 10.4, 7.61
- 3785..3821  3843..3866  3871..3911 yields 3.5 Angstrom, 5.78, 6.25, 6.05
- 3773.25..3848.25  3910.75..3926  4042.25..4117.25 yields 0.3 Angstrom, 5.43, 10.2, 7.32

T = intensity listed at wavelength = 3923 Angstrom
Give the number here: 6.601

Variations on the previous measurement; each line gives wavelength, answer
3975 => 5.889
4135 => 9.996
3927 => 4.957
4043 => 10.63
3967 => 3.98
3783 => 7.234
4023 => 10.32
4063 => 9.721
